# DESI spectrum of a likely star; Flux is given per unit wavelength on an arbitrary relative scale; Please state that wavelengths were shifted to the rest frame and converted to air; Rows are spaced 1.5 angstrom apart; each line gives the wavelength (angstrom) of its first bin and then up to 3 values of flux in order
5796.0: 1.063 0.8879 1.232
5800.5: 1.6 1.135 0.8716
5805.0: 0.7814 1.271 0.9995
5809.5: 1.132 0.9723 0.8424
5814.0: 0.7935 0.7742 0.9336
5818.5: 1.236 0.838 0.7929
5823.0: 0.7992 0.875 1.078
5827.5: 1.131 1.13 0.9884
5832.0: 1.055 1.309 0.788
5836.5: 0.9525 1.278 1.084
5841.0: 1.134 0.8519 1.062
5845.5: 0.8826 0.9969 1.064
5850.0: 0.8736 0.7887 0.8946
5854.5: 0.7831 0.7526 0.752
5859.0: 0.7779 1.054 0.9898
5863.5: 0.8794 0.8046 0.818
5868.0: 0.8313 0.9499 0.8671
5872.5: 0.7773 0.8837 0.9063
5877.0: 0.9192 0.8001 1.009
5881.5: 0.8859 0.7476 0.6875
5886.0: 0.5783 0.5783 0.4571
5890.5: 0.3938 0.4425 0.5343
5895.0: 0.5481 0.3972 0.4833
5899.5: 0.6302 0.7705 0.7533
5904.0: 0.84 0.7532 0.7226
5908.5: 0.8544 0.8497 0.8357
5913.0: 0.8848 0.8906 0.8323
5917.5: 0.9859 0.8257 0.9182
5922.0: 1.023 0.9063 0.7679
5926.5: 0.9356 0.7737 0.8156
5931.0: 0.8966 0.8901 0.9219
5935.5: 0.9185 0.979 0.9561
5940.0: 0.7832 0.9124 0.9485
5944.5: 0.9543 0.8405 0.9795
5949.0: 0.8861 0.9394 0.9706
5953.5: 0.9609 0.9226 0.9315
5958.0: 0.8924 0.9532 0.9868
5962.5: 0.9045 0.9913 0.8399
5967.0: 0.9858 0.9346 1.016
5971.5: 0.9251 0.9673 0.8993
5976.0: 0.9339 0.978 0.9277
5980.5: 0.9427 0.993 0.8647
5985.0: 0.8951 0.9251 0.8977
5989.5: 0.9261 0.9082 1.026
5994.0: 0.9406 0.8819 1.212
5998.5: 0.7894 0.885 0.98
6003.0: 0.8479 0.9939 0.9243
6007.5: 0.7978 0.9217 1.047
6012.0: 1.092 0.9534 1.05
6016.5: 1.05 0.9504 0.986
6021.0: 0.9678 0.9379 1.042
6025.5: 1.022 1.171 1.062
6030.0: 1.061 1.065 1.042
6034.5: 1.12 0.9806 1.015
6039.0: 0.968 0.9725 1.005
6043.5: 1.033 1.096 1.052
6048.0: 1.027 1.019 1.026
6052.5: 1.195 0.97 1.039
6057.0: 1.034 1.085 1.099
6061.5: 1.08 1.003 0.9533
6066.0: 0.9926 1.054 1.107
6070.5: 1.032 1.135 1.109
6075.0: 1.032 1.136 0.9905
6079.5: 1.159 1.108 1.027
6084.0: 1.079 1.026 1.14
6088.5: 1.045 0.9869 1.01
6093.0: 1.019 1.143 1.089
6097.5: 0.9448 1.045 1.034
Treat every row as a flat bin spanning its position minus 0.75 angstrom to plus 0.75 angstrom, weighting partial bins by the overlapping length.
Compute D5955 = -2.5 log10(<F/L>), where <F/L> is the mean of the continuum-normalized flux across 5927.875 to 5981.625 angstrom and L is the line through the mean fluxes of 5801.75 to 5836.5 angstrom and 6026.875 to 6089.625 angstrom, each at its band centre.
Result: 0.11 mag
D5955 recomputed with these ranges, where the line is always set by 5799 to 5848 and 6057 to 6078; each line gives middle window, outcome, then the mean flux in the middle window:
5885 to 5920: 0.434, 0.69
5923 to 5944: 0.168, 0.887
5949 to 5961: 0.111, 0.938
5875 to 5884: 0.176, 0.872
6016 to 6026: 0.063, 0.992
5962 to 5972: 0.107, 0.944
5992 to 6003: 0.105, 0.95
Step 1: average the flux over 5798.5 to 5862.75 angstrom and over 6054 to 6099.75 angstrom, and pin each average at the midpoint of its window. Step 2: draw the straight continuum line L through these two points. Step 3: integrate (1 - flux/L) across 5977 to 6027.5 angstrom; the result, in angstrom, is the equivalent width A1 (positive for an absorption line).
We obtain 3.5 angstrom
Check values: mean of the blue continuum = 0.983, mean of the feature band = 0.961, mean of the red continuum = 1.06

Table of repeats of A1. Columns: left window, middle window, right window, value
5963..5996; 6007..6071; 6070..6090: -0.6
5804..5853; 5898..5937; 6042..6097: 6.4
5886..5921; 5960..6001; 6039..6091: -3.5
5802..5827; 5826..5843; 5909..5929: -2.5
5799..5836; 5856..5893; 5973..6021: 7.9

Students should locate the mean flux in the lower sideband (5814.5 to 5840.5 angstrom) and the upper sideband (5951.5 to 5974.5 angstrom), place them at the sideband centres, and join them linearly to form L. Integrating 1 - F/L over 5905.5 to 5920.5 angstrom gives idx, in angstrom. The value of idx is 1.8 angstrom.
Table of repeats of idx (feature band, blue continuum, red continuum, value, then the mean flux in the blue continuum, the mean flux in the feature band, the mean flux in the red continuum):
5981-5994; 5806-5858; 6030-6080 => 1.2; 0.968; 0.93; 1.05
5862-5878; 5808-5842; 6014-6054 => 2.2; 0.995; 0.869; 1.03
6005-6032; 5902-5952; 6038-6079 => -0.2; 0.88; 1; 1.05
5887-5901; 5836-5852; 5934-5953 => 6.6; 1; 0.509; 0.923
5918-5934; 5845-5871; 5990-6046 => 0.8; 0.876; 0.879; 0.994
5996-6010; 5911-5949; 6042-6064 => 0.8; 0.895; 0.929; 1.05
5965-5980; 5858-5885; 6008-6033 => 0.5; 0.867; 0.942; 1.02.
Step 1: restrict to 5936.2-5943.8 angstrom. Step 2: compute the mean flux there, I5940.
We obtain 0.916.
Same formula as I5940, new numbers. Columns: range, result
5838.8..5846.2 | 1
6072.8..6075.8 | 1.07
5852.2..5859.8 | 0.794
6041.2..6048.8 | 1.04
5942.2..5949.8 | 0.922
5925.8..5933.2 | 0.862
